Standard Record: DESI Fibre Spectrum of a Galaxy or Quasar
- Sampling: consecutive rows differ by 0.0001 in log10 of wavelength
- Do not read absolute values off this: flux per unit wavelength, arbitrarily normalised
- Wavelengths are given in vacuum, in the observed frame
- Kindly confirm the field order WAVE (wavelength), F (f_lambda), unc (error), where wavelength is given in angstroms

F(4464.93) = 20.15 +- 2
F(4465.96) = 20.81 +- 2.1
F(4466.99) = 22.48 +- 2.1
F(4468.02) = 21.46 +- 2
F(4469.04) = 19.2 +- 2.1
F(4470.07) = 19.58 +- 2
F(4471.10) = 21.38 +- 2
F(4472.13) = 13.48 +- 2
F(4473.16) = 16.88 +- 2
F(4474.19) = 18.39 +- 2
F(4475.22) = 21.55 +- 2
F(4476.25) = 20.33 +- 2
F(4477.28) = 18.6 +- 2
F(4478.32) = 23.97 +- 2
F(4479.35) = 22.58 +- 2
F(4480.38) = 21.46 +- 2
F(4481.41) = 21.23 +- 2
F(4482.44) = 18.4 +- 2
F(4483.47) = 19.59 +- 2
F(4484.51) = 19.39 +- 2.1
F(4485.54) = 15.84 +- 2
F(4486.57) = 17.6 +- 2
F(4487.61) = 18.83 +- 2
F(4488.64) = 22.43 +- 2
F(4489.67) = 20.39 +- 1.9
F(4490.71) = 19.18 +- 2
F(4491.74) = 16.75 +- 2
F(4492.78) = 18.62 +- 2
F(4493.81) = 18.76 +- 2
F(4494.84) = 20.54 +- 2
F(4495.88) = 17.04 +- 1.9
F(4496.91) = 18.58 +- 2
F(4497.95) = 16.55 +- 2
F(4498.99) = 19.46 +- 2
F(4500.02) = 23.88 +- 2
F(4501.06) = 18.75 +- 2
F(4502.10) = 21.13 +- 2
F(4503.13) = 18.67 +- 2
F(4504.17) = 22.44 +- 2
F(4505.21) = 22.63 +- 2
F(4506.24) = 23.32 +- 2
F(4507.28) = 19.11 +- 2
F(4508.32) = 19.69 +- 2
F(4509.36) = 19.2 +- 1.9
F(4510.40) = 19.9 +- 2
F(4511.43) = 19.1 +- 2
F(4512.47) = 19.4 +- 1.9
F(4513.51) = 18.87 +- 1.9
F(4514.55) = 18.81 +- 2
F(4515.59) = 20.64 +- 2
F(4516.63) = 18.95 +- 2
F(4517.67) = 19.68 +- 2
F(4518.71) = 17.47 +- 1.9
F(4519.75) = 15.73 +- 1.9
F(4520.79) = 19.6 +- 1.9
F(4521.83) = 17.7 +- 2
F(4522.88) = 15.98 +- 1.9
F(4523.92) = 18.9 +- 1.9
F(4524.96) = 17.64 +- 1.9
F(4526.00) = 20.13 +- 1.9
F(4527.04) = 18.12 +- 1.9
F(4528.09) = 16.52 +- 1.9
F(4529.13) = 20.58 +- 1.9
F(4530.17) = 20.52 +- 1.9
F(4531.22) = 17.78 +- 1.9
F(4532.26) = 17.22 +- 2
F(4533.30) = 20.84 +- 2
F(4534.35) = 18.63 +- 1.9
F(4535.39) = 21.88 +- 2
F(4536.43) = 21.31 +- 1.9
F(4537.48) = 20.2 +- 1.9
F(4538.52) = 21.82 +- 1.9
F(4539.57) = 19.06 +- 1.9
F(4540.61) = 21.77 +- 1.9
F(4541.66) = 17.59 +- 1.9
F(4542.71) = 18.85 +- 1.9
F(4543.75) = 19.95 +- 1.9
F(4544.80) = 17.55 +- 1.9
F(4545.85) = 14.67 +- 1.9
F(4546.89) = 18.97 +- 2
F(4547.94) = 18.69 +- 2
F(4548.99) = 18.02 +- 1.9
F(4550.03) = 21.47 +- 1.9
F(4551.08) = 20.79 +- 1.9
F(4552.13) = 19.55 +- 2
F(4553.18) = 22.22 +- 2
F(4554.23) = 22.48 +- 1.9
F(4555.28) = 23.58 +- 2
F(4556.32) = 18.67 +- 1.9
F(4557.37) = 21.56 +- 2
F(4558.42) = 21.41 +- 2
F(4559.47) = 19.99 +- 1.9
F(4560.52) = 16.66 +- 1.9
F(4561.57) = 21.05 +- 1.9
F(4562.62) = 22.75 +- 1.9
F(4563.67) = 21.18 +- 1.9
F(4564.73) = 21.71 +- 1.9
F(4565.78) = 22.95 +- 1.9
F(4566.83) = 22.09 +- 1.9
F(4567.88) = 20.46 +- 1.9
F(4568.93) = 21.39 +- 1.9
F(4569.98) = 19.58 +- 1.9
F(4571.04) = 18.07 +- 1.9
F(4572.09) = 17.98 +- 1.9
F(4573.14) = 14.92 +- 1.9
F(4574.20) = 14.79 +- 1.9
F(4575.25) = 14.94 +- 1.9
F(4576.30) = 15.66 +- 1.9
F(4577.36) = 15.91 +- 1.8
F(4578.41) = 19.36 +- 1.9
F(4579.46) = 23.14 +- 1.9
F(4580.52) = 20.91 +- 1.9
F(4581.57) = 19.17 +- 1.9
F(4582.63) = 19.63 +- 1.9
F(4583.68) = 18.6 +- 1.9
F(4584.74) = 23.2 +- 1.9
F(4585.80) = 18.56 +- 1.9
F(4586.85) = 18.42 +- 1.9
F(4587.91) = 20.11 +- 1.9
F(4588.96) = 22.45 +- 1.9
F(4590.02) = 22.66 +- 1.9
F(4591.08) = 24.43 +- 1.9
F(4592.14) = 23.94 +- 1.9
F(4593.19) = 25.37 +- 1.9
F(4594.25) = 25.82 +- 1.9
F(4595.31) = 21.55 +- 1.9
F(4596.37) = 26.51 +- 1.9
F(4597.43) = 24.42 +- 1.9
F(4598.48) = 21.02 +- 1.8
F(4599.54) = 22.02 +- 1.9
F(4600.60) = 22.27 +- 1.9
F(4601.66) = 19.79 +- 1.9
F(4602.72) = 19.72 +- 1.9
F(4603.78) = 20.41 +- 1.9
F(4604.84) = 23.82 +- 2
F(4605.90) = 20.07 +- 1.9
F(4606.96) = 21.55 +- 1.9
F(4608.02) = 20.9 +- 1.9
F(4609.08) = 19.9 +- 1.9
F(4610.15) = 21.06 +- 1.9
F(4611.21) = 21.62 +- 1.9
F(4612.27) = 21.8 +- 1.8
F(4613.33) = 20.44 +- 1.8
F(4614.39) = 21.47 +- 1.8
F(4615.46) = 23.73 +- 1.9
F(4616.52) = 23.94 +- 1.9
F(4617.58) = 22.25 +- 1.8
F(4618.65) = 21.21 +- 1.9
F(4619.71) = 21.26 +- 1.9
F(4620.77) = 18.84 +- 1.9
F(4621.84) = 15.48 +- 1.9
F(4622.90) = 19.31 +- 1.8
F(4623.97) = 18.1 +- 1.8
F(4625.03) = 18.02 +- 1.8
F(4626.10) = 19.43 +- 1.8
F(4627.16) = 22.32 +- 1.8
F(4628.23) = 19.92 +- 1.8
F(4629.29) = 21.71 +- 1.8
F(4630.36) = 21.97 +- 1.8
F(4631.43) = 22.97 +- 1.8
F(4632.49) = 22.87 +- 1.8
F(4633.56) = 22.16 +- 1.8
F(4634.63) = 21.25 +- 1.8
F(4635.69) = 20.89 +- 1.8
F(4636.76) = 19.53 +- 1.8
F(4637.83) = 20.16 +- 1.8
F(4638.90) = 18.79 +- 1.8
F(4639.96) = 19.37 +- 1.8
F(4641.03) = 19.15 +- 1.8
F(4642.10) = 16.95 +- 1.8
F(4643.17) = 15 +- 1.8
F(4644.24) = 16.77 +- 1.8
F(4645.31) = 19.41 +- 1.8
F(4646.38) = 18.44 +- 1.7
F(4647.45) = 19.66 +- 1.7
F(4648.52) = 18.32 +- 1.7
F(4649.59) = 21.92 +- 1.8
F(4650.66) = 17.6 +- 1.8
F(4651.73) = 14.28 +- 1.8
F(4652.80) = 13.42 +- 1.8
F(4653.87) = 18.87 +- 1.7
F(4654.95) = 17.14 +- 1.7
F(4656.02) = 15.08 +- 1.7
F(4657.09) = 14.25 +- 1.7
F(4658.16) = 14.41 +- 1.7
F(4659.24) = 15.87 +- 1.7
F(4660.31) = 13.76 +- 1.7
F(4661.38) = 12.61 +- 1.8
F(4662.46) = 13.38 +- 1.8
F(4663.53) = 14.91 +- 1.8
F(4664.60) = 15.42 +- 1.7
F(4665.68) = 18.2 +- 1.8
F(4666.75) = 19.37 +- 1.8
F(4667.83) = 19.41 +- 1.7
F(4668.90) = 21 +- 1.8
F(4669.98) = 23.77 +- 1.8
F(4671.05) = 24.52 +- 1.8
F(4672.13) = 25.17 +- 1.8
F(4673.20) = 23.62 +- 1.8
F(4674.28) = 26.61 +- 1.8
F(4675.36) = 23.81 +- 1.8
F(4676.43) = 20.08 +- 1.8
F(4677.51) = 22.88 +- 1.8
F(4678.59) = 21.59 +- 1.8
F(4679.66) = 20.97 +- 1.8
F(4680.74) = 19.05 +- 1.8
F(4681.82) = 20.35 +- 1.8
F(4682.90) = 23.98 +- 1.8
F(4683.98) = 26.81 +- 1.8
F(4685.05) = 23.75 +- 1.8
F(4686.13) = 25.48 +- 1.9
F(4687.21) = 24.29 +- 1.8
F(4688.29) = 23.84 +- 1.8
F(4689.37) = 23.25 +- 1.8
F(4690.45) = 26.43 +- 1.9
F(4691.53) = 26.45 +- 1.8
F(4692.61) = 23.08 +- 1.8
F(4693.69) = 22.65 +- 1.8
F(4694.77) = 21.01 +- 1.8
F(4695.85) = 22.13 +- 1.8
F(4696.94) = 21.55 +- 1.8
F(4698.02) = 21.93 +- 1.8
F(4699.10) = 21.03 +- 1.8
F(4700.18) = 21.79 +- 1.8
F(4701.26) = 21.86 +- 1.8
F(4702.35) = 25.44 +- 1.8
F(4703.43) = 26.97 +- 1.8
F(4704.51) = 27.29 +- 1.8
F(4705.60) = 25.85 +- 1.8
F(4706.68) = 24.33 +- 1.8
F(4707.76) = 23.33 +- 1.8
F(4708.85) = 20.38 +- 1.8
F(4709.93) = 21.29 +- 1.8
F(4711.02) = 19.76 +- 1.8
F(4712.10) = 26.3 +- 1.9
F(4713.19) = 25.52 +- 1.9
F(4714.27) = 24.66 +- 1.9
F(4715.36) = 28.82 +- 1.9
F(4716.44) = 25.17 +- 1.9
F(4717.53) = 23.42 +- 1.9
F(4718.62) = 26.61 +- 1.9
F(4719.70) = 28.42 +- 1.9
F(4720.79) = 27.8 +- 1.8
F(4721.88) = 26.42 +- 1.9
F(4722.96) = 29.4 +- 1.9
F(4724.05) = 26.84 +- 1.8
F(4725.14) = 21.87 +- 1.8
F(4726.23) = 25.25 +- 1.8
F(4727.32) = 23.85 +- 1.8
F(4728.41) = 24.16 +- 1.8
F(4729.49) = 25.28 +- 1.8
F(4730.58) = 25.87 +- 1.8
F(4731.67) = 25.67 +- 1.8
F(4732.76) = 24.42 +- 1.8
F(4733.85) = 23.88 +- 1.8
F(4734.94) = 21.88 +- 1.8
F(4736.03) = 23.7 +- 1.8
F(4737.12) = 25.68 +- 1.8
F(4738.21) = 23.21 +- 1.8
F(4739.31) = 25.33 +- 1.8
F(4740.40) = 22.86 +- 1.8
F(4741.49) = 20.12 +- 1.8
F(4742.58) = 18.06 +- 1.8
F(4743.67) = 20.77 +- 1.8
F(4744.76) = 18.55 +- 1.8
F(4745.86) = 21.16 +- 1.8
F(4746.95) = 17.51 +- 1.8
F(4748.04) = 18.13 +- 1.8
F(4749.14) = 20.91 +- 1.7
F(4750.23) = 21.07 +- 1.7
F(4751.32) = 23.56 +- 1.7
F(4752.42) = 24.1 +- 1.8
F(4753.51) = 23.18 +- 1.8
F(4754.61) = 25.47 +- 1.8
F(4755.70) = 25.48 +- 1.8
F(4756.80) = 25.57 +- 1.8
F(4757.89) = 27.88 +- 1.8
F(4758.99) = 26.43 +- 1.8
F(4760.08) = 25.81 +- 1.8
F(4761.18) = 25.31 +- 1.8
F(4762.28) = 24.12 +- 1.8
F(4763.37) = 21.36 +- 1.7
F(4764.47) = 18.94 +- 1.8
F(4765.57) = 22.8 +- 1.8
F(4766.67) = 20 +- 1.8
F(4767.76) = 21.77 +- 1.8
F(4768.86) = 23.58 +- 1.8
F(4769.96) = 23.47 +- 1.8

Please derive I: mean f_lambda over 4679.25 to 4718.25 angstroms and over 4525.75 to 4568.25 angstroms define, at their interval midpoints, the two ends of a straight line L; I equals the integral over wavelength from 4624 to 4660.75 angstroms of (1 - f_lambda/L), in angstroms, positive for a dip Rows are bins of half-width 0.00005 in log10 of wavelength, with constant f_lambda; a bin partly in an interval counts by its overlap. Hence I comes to 6.1 angstroms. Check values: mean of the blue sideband 20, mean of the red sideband 23.6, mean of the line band 18.6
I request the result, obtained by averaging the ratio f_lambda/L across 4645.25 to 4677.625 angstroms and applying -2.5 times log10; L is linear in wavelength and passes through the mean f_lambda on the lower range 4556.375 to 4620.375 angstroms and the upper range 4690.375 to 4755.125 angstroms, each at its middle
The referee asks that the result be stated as 0.20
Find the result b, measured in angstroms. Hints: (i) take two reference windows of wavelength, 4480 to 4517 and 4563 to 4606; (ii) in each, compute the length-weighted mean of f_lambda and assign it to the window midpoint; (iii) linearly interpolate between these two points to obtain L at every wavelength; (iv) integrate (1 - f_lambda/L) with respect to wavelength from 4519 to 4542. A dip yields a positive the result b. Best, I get 1.1 angstroms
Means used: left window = 19.6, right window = 20.7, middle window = 19.1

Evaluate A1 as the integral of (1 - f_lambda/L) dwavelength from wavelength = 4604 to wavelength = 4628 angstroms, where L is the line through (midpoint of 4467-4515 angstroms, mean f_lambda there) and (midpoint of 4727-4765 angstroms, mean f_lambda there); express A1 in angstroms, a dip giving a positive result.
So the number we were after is 0.7 angstroms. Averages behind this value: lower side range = 19.7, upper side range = 23.1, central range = 20.7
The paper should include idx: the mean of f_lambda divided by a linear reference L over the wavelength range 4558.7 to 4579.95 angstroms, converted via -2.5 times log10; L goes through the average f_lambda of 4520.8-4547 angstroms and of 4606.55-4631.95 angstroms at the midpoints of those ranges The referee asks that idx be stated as 0.03 mag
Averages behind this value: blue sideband 19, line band 19.2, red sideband 20.8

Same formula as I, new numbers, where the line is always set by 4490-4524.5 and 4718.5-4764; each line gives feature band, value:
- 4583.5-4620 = -1.44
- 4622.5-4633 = 0.46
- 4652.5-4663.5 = 3.61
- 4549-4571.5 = -0.66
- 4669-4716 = -1.37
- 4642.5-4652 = 1.72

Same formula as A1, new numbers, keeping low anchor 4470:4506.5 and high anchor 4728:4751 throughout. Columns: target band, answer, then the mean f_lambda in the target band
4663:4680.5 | 0.2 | 21.3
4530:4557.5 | 0.6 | 19.8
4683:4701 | -1.4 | 23.5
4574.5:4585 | 0.9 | 18.9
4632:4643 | 0.7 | 19.9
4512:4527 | 1.1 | 18.5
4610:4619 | -0.4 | 22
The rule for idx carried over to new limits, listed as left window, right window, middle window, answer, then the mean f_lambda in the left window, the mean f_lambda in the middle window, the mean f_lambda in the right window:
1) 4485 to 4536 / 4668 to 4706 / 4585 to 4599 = -0.079 mag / 19.2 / 22.7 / 23.4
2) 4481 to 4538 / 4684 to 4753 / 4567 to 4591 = 0.082 mag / 19.3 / 19.2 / 23.7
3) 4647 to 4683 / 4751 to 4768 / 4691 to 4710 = -0.123 mag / 18.9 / 23.3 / 23.9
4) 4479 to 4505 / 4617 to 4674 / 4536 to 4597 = -0.058 mag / 19.5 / 20.3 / 18.9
